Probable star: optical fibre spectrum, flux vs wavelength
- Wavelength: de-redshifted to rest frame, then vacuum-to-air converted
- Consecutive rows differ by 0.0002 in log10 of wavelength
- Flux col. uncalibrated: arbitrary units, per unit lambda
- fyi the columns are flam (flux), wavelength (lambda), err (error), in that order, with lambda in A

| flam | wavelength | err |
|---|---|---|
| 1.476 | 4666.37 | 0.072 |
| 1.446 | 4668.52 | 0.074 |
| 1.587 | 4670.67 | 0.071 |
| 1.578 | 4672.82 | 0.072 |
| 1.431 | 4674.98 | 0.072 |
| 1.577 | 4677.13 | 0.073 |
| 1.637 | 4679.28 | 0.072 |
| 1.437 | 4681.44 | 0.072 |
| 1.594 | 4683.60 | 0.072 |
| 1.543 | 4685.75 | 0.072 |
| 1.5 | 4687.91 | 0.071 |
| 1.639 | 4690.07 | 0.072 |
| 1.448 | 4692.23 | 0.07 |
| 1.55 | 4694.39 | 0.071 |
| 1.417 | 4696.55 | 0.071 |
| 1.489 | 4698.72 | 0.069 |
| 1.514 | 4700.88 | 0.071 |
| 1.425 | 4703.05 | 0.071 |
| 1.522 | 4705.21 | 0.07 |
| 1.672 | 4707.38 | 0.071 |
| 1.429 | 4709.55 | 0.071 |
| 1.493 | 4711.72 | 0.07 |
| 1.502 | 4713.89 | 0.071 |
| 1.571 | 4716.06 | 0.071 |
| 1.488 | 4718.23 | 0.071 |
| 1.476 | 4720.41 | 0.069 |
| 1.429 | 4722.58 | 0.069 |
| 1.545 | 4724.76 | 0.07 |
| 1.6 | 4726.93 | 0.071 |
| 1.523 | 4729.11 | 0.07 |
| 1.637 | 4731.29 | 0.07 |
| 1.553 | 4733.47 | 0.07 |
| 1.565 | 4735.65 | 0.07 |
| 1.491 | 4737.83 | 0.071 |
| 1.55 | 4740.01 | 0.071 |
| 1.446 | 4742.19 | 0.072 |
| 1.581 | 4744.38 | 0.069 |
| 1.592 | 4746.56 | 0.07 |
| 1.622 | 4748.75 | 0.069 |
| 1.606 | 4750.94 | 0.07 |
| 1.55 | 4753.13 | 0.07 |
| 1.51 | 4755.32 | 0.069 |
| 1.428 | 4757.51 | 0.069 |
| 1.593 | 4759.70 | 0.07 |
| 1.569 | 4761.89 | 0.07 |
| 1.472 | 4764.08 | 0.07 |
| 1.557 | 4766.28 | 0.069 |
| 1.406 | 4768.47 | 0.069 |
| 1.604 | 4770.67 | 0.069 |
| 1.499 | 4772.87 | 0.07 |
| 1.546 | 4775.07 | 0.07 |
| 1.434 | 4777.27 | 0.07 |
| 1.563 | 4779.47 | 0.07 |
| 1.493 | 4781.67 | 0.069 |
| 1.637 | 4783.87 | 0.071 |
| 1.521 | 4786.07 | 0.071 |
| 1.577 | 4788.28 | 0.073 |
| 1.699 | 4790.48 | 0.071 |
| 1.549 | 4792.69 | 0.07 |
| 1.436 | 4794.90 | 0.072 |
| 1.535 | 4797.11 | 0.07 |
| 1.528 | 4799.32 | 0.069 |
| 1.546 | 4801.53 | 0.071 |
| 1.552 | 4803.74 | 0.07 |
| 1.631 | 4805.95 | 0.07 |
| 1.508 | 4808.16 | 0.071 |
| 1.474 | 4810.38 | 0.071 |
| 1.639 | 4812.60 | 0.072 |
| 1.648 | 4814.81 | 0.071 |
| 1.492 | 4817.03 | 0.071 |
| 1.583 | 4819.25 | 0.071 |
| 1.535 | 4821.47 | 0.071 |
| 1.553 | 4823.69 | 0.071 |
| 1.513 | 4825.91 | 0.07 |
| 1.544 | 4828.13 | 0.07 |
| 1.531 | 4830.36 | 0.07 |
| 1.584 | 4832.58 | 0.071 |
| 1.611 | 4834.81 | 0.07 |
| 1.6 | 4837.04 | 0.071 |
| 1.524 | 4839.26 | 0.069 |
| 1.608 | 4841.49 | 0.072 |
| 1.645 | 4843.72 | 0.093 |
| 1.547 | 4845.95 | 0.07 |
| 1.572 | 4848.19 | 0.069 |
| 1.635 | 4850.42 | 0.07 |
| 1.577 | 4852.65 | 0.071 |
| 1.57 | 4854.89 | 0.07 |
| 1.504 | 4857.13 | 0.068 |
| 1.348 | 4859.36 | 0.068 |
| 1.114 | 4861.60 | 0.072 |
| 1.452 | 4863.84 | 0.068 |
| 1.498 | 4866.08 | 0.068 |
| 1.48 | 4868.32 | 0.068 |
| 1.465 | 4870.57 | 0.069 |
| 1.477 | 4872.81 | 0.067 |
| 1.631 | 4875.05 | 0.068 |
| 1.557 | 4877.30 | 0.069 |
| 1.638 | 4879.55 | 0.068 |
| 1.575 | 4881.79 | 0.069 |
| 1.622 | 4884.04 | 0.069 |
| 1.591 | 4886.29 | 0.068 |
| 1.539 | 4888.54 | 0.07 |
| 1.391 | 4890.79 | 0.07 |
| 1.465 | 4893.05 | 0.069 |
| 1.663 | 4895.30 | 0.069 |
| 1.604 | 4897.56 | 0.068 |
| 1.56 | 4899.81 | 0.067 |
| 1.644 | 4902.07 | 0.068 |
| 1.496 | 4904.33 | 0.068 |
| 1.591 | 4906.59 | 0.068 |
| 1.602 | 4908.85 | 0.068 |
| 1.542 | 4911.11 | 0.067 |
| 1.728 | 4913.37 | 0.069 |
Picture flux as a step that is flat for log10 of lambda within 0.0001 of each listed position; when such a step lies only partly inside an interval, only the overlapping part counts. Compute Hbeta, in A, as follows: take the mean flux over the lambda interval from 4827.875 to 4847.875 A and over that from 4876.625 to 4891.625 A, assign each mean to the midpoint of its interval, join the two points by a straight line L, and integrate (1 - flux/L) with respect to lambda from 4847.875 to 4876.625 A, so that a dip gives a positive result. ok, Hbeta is 1.6 A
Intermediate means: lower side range 1.58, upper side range 1.56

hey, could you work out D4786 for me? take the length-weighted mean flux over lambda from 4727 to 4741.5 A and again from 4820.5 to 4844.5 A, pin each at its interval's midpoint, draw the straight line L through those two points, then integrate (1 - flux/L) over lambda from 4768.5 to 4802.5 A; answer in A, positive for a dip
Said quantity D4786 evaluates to 0.5 A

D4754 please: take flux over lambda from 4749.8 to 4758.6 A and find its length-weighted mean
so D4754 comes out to 1.52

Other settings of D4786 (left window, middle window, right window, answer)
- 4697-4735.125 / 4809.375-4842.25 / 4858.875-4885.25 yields -1.4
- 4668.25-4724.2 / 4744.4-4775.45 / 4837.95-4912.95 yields -0.3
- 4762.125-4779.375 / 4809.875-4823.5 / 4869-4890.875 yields -0.3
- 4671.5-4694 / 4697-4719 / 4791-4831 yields 0.5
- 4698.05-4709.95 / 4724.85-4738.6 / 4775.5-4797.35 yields -0.3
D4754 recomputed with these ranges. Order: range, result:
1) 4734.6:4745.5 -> 1.53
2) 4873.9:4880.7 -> 1.61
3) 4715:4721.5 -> 1.51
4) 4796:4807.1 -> 1.56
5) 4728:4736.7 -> 1.57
